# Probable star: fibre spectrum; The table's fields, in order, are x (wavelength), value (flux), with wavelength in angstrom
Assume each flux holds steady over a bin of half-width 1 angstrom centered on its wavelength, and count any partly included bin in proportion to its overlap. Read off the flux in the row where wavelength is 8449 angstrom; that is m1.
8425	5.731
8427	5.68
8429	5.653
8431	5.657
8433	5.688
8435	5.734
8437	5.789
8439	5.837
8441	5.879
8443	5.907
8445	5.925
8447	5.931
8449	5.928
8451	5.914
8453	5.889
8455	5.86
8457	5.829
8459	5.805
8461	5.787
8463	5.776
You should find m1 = 5.928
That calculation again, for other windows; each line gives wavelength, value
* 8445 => 5.925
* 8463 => 5.776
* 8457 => 5.829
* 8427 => 5.68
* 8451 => 5.914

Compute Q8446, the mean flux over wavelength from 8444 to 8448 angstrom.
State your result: 5.93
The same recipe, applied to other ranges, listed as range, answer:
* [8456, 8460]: 5.82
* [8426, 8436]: 5.68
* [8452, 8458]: 5.86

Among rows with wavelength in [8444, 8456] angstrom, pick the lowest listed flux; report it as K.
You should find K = 5.86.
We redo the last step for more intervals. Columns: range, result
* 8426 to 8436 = 5.653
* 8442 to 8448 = 5.907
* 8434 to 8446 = 5.734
